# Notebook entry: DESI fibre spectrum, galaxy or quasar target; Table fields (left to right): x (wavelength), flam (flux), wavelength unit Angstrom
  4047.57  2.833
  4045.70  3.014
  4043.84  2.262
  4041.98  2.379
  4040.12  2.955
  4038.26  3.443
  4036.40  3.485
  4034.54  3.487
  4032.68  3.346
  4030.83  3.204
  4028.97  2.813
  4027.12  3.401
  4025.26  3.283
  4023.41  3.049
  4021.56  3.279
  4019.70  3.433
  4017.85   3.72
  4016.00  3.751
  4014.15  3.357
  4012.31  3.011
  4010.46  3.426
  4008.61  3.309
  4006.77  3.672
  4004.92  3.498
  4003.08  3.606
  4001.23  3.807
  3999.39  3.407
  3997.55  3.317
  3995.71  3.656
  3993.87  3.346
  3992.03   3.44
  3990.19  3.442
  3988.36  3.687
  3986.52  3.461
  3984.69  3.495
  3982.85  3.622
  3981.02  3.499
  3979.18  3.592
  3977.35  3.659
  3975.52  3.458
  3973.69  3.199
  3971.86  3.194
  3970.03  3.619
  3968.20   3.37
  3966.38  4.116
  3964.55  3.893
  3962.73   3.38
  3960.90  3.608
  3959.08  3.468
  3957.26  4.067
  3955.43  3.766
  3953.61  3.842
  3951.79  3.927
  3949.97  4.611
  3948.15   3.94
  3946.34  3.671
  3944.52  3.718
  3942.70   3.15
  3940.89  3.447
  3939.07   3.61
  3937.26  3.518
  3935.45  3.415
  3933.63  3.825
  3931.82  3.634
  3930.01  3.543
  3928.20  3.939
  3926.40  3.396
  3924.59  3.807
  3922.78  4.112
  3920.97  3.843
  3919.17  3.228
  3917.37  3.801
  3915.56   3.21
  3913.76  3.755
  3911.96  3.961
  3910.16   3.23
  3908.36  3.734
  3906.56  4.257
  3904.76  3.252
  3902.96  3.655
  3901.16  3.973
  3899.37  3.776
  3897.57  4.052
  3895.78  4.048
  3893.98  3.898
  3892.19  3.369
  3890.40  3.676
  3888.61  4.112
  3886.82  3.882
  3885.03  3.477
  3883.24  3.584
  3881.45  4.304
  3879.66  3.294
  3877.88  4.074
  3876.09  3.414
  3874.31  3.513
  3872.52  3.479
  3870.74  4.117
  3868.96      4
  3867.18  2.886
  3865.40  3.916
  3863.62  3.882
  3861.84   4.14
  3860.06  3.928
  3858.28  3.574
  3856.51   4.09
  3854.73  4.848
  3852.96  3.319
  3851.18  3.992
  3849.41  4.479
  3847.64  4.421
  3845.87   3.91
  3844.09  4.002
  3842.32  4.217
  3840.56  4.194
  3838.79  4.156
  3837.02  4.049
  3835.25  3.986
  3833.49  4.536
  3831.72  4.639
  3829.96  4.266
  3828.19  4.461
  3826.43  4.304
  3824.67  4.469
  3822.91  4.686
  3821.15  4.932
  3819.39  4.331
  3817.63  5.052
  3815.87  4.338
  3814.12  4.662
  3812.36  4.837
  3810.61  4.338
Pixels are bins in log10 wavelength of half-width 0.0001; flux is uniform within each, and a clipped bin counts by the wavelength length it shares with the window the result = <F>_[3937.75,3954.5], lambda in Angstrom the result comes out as 3.76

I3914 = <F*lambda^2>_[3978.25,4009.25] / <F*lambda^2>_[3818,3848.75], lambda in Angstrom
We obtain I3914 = 0.88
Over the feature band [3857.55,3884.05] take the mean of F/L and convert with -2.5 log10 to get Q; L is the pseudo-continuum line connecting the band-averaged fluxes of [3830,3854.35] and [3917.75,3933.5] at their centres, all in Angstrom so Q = 0.07 mag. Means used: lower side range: 4.17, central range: 3.74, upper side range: 3.7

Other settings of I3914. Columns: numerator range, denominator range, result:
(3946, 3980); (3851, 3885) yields 1.02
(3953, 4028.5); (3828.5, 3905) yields 0.95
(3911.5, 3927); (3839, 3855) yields 0.92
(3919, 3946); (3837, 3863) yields 0.93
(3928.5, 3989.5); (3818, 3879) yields 0.94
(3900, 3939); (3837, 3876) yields 0.96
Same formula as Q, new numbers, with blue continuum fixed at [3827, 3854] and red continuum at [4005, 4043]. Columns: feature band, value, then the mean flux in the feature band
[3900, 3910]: 0.04 mag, 3.73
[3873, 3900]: 0.06 mag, 3.76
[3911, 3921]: 0.06 mag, 3.62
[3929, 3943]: 0.05 mag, 3.54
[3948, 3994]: -0.03 mag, 3.64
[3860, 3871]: 0.07 mag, 3.82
